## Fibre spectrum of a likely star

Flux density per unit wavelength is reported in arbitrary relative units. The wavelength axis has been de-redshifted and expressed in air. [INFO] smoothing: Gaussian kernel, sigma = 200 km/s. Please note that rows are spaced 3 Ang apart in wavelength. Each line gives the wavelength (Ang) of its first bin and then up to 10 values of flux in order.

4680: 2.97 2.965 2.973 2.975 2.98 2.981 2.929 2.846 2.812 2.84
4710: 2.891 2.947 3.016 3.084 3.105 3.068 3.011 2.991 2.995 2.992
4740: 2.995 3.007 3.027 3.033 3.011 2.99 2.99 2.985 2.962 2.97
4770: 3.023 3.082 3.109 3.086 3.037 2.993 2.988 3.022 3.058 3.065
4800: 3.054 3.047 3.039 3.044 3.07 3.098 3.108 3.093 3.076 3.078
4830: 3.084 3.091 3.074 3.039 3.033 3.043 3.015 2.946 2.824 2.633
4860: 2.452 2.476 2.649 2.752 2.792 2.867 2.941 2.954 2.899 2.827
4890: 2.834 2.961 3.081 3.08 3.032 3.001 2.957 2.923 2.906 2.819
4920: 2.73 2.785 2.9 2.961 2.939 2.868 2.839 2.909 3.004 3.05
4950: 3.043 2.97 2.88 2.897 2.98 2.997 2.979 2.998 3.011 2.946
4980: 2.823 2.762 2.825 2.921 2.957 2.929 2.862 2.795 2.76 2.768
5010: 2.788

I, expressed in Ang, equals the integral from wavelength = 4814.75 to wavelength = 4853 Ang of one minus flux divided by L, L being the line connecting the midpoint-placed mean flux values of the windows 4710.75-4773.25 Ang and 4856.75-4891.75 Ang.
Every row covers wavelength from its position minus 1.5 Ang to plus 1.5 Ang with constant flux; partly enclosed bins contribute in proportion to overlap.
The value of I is -2.9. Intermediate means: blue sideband 3.01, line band 3.06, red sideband 2.76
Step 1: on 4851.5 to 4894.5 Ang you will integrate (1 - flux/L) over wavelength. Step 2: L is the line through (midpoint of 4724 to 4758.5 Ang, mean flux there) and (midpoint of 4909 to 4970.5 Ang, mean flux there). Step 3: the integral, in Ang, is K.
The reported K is 2.5 Ang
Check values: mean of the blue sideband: 3.01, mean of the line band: 2.78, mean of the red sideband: 2.92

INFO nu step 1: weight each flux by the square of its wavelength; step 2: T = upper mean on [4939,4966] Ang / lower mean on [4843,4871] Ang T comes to 1.12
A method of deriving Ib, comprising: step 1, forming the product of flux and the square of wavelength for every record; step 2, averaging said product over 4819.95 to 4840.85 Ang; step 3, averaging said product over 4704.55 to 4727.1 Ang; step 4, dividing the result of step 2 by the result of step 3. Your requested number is 1.08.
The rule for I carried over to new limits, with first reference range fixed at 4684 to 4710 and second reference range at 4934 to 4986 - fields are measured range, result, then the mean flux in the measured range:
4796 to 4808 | -0.5 Ang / 3.05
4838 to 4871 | 1.4 Ang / 2.8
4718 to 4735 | -0.7 Ang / 3.04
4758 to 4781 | -0.8 Ang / 3.03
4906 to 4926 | 0.5 Ang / 2.86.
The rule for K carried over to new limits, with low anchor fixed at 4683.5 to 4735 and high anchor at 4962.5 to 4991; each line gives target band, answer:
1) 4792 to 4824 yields -1.3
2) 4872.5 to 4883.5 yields 0.1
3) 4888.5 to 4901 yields -0.2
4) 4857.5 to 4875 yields 1.8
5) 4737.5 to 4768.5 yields -0.4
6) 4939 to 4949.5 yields -0.2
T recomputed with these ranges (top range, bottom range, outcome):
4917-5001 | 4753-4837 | 1.02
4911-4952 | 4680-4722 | 1.08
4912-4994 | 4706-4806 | 1.05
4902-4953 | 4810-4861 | 1.01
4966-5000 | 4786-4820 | 1.03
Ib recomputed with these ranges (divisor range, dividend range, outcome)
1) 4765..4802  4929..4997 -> 1.04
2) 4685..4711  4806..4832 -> 1.11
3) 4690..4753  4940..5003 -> 1.09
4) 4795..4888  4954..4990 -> 1.05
